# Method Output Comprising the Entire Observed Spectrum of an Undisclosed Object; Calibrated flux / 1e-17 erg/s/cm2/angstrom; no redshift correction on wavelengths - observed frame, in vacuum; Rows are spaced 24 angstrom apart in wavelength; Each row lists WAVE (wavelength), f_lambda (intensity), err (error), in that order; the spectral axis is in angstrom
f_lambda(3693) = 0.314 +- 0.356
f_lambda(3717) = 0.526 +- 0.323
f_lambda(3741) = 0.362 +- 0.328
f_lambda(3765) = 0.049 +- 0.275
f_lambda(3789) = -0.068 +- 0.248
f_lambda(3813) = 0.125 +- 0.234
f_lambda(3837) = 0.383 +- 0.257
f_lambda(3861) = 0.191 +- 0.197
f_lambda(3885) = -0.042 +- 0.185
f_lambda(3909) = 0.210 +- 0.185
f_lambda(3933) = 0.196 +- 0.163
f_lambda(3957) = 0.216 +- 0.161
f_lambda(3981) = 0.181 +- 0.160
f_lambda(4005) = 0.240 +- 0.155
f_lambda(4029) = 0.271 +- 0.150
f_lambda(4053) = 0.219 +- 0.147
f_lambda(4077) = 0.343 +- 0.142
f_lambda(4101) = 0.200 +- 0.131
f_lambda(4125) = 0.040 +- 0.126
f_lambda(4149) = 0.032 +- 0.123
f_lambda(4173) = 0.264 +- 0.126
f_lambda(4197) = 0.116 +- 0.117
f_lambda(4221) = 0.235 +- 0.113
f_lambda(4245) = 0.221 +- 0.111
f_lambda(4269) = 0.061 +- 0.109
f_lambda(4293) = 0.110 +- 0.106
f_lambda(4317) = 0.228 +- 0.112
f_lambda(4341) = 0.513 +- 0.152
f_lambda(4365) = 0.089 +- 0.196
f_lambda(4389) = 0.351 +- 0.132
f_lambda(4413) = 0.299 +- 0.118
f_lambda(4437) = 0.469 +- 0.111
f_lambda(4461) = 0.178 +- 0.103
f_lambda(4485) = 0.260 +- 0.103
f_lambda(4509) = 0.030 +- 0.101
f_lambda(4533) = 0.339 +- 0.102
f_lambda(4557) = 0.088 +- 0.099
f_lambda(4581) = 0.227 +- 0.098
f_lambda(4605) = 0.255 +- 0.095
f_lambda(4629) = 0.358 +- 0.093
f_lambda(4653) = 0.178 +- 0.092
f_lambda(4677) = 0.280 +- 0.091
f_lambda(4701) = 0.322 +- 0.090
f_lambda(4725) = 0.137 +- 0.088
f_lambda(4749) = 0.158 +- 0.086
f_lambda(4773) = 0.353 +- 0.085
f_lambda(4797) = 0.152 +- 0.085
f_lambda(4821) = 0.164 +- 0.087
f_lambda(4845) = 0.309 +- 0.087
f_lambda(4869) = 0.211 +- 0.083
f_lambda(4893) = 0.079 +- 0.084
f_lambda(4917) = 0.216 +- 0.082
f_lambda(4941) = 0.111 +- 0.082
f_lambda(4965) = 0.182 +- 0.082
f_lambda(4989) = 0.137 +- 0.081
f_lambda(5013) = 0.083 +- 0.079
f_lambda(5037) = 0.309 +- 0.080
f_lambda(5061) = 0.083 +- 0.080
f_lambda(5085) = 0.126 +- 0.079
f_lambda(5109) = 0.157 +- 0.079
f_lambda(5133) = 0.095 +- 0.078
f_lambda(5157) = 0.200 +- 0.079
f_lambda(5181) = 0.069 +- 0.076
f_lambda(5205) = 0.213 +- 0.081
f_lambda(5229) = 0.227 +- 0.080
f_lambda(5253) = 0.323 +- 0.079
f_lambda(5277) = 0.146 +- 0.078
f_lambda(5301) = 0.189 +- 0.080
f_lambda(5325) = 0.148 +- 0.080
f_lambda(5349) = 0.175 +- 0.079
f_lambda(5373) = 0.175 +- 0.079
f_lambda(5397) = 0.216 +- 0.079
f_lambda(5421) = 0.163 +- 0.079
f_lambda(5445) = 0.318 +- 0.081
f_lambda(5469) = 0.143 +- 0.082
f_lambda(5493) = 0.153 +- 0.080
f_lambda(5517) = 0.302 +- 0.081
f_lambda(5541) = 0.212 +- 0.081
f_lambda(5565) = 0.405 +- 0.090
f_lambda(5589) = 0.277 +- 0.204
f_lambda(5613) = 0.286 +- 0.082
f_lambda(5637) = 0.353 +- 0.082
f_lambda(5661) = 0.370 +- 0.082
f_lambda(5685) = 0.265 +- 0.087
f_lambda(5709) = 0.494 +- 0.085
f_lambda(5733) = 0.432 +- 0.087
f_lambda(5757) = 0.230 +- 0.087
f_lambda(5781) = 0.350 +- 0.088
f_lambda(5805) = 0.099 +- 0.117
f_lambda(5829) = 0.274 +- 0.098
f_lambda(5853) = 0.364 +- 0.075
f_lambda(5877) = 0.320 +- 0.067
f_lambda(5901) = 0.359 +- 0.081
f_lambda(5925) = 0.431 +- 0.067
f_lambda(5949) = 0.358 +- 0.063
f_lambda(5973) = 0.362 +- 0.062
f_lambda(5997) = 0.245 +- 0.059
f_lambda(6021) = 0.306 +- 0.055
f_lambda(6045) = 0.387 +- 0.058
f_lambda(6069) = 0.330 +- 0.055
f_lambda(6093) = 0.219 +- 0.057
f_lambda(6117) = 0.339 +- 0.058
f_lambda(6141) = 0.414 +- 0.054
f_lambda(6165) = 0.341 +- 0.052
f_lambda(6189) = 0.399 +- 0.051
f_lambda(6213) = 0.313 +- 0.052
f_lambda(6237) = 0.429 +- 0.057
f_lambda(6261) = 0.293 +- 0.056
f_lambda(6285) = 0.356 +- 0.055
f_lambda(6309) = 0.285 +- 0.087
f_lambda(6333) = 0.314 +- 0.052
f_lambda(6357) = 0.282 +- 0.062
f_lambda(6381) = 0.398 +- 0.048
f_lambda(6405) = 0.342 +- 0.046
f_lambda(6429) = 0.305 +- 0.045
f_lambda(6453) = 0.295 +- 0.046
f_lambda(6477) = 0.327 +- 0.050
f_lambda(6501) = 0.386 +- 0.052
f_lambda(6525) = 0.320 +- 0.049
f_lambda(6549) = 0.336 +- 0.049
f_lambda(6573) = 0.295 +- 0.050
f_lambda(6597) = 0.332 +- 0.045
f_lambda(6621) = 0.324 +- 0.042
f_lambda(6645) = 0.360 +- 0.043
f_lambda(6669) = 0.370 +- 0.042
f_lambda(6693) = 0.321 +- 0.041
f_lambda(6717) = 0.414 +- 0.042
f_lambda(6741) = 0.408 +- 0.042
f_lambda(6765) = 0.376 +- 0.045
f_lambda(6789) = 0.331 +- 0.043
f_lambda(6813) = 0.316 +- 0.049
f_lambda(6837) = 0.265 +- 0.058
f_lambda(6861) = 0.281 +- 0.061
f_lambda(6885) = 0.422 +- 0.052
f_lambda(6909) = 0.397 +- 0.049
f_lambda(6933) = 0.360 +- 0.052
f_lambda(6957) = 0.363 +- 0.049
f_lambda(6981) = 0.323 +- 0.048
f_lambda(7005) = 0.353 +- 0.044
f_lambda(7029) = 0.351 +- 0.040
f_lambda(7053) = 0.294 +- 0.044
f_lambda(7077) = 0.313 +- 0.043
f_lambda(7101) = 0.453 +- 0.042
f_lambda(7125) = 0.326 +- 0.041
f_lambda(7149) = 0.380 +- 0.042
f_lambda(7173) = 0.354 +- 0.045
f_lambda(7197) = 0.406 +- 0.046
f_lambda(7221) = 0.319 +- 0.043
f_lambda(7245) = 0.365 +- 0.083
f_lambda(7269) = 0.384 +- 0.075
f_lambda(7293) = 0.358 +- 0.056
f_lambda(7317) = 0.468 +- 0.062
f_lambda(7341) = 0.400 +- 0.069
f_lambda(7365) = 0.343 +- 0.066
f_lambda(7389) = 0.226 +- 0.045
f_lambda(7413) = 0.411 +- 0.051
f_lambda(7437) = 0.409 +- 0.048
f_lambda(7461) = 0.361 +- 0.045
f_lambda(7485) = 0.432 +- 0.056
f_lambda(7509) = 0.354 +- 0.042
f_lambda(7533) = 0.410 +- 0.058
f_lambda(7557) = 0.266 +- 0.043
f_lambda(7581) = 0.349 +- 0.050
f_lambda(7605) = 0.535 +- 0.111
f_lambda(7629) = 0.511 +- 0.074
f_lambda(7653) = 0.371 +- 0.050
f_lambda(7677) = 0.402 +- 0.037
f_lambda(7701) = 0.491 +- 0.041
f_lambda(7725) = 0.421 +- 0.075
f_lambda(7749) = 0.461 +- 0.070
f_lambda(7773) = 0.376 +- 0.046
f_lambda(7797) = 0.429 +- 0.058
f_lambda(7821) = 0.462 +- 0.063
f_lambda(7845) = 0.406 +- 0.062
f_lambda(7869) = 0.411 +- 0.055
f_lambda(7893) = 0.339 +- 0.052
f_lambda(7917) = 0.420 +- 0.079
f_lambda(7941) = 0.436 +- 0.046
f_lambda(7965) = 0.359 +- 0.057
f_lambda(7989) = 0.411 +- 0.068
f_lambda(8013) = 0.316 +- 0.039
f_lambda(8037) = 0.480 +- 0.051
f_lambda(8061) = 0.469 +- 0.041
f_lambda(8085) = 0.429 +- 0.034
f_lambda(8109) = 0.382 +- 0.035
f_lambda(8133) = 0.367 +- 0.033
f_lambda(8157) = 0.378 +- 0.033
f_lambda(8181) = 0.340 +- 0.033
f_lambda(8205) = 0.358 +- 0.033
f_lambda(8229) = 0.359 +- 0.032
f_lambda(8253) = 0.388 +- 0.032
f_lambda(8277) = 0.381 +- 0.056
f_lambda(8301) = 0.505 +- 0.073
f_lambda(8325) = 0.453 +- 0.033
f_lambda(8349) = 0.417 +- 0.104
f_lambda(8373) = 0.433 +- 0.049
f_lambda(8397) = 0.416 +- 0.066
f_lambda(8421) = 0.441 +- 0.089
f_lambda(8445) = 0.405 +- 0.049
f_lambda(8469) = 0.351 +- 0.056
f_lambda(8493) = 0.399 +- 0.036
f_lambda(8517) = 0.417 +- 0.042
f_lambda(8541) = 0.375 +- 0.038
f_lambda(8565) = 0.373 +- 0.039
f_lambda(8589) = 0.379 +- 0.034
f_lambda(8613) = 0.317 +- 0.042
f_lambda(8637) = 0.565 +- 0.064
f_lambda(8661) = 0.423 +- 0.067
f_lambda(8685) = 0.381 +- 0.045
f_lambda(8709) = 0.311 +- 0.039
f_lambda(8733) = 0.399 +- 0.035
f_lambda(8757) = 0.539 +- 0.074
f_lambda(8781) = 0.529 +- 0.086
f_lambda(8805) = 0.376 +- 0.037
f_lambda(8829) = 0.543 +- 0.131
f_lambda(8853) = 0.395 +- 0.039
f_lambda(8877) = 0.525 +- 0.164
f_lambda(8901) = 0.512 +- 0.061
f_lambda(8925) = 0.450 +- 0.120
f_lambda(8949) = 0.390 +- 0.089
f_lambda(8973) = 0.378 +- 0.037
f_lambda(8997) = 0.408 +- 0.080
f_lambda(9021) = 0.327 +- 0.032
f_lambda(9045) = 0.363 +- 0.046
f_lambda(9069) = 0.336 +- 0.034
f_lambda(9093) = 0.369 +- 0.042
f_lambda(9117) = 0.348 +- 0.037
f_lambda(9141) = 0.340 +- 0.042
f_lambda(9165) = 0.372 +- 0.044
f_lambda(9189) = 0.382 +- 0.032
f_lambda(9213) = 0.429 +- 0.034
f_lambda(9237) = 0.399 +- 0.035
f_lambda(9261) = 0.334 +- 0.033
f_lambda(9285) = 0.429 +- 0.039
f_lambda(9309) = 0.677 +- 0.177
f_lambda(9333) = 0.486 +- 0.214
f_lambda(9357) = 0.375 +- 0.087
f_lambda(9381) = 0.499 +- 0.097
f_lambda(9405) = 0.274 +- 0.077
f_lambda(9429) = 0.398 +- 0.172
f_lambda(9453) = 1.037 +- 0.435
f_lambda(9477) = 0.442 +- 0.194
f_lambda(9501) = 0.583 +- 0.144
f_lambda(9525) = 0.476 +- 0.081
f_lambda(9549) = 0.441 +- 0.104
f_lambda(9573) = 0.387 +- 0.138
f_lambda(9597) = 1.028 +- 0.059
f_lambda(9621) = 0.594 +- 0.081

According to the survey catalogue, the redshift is 0.46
